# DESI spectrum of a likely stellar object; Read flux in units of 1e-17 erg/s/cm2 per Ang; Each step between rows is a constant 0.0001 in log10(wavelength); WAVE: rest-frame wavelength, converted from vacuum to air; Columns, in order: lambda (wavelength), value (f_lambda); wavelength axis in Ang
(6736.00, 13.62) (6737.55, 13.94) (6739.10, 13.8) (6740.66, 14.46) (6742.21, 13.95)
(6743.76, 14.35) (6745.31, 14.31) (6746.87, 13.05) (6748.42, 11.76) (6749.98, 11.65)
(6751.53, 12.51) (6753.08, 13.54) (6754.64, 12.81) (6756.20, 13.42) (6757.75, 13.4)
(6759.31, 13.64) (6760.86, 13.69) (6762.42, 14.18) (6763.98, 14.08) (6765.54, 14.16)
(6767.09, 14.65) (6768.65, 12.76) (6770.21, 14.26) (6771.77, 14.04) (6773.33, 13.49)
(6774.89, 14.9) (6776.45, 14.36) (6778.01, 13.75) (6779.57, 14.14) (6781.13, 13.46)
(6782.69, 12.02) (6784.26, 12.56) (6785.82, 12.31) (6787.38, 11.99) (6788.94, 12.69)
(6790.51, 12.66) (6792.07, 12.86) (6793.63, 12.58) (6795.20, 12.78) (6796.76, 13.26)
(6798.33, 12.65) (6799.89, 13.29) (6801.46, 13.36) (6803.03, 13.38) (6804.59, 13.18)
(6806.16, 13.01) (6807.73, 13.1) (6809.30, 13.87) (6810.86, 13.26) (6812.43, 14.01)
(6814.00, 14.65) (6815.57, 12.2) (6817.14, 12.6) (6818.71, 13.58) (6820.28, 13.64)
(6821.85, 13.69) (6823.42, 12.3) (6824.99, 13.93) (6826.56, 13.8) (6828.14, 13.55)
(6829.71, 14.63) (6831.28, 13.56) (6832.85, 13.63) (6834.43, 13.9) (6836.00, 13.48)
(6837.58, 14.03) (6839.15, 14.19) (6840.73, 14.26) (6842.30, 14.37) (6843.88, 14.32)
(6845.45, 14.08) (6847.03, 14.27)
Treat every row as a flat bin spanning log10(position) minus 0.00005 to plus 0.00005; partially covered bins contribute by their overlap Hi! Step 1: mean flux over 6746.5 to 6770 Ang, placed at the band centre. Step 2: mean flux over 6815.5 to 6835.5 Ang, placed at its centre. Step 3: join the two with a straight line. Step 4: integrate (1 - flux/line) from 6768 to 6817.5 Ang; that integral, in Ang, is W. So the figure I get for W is 0.7 Ang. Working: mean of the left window 13.3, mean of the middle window 13.2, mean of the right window 13.5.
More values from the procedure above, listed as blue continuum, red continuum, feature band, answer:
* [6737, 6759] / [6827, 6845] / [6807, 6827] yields 0.61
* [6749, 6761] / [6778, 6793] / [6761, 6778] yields -1.50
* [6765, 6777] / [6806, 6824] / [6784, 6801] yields 1.25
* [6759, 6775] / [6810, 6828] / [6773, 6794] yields 1.01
